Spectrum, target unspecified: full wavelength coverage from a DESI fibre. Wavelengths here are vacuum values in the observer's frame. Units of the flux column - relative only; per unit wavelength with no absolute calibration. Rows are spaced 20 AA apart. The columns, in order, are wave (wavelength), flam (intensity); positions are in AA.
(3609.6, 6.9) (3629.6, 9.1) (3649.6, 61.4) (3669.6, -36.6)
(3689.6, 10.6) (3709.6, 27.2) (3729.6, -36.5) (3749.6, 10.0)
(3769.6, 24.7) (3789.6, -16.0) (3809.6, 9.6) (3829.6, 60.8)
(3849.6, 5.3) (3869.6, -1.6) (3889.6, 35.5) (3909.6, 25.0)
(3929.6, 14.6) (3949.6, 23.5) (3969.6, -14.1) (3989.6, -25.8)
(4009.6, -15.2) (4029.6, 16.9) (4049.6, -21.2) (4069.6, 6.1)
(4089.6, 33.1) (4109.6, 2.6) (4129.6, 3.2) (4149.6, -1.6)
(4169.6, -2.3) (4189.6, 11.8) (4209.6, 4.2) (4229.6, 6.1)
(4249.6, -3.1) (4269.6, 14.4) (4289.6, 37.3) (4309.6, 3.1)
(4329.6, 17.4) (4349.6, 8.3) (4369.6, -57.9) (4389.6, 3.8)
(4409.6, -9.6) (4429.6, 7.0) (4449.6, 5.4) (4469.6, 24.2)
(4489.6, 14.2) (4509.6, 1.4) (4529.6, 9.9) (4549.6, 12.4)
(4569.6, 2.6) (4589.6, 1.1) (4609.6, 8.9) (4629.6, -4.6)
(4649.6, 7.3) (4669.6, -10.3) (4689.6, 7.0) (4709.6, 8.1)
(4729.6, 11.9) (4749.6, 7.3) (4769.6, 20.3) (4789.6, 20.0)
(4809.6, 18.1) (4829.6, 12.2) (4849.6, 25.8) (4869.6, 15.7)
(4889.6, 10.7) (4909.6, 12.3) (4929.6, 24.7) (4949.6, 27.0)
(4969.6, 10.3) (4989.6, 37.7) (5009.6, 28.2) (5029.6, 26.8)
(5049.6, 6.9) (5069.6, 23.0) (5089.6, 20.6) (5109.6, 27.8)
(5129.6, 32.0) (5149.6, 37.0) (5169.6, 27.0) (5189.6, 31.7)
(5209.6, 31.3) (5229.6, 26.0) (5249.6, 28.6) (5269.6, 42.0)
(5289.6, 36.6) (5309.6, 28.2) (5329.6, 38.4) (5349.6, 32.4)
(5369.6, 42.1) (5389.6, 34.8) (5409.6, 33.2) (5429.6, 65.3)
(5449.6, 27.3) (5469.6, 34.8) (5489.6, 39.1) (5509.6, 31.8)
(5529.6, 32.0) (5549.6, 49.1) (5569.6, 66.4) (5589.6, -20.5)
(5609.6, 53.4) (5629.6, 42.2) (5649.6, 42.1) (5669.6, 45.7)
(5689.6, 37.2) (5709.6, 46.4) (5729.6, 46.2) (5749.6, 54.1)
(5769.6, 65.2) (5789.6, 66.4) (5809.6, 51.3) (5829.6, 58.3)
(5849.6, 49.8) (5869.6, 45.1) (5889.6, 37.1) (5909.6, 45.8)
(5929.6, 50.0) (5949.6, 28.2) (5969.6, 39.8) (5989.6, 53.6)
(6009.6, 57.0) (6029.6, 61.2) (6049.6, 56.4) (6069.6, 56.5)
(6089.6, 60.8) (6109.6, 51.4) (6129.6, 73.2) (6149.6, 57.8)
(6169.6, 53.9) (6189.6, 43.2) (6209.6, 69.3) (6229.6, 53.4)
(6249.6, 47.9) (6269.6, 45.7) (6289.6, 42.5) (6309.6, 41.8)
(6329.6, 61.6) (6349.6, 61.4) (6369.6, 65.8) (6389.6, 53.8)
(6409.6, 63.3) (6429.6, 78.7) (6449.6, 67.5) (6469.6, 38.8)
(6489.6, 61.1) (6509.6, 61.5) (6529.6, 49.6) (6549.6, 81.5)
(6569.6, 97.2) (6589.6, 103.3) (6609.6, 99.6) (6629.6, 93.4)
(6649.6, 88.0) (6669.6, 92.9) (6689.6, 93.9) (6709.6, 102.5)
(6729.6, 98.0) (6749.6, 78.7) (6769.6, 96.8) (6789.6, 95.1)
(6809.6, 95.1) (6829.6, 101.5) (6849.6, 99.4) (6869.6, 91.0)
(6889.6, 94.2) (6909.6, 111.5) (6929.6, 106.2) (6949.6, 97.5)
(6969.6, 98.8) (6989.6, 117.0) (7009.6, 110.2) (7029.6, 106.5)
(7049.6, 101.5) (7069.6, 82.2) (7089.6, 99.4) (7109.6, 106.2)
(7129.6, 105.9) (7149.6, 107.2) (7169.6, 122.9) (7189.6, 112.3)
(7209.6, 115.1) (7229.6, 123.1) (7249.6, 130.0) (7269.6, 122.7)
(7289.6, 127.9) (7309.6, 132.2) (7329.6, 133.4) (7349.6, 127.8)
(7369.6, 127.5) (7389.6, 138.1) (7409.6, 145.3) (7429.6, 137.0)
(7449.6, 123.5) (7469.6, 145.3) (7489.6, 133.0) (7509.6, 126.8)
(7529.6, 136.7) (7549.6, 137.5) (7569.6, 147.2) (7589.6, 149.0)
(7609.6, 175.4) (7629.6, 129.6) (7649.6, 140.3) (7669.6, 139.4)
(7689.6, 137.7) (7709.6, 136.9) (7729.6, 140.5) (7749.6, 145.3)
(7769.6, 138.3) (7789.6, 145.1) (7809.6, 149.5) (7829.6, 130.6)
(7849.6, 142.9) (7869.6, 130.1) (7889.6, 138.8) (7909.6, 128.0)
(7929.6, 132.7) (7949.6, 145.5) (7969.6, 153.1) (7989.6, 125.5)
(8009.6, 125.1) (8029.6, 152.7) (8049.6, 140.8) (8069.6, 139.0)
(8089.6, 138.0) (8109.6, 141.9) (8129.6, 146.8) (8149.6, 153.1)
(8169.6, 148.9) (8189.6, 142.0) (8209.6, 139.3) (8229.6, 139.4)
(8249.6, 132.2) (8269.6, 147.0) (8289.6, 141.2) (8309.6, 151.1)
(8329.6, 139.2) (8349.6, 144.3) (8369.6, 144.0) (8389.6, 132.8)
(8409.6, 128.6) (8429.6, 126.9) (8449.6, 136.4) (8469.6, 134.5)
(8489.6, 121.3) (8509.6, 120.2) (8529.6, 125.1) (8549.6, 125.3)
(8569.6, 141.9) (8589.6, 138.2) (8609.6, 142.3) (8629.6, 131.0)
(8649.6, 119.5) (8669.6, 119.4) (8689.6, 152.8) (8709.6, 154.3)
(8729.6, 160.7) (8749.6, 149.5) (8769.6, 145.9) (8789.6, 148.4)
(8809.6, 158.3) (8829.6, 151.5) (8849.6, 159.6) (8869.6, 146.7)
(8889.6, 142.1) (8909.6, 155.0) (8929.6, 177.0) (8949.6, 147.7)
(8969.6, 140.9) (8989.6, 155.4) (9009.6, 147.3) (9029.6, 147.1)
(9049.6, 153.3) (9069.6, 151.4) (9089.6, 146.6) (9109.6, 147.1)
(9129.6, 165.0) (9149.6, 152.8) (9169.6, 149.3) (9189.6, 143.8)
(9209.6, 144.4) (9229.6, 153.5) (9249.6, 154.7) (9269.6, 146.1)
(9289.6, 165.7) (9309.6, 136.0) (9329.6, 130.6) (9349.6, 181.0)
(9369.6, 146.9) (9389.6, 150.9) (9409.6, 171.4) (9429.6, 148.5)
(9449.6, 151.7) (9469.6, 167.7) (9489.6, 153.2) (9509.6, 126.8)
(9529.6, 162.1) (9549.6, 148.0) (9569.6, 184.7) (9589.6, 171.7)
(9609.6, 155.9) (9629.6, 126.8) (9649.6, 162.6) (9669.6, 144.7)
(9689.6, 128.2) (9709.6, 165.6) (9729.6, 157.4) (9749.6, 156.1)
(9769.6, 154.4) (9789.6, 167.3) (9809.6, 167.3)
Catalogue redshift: 0.643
